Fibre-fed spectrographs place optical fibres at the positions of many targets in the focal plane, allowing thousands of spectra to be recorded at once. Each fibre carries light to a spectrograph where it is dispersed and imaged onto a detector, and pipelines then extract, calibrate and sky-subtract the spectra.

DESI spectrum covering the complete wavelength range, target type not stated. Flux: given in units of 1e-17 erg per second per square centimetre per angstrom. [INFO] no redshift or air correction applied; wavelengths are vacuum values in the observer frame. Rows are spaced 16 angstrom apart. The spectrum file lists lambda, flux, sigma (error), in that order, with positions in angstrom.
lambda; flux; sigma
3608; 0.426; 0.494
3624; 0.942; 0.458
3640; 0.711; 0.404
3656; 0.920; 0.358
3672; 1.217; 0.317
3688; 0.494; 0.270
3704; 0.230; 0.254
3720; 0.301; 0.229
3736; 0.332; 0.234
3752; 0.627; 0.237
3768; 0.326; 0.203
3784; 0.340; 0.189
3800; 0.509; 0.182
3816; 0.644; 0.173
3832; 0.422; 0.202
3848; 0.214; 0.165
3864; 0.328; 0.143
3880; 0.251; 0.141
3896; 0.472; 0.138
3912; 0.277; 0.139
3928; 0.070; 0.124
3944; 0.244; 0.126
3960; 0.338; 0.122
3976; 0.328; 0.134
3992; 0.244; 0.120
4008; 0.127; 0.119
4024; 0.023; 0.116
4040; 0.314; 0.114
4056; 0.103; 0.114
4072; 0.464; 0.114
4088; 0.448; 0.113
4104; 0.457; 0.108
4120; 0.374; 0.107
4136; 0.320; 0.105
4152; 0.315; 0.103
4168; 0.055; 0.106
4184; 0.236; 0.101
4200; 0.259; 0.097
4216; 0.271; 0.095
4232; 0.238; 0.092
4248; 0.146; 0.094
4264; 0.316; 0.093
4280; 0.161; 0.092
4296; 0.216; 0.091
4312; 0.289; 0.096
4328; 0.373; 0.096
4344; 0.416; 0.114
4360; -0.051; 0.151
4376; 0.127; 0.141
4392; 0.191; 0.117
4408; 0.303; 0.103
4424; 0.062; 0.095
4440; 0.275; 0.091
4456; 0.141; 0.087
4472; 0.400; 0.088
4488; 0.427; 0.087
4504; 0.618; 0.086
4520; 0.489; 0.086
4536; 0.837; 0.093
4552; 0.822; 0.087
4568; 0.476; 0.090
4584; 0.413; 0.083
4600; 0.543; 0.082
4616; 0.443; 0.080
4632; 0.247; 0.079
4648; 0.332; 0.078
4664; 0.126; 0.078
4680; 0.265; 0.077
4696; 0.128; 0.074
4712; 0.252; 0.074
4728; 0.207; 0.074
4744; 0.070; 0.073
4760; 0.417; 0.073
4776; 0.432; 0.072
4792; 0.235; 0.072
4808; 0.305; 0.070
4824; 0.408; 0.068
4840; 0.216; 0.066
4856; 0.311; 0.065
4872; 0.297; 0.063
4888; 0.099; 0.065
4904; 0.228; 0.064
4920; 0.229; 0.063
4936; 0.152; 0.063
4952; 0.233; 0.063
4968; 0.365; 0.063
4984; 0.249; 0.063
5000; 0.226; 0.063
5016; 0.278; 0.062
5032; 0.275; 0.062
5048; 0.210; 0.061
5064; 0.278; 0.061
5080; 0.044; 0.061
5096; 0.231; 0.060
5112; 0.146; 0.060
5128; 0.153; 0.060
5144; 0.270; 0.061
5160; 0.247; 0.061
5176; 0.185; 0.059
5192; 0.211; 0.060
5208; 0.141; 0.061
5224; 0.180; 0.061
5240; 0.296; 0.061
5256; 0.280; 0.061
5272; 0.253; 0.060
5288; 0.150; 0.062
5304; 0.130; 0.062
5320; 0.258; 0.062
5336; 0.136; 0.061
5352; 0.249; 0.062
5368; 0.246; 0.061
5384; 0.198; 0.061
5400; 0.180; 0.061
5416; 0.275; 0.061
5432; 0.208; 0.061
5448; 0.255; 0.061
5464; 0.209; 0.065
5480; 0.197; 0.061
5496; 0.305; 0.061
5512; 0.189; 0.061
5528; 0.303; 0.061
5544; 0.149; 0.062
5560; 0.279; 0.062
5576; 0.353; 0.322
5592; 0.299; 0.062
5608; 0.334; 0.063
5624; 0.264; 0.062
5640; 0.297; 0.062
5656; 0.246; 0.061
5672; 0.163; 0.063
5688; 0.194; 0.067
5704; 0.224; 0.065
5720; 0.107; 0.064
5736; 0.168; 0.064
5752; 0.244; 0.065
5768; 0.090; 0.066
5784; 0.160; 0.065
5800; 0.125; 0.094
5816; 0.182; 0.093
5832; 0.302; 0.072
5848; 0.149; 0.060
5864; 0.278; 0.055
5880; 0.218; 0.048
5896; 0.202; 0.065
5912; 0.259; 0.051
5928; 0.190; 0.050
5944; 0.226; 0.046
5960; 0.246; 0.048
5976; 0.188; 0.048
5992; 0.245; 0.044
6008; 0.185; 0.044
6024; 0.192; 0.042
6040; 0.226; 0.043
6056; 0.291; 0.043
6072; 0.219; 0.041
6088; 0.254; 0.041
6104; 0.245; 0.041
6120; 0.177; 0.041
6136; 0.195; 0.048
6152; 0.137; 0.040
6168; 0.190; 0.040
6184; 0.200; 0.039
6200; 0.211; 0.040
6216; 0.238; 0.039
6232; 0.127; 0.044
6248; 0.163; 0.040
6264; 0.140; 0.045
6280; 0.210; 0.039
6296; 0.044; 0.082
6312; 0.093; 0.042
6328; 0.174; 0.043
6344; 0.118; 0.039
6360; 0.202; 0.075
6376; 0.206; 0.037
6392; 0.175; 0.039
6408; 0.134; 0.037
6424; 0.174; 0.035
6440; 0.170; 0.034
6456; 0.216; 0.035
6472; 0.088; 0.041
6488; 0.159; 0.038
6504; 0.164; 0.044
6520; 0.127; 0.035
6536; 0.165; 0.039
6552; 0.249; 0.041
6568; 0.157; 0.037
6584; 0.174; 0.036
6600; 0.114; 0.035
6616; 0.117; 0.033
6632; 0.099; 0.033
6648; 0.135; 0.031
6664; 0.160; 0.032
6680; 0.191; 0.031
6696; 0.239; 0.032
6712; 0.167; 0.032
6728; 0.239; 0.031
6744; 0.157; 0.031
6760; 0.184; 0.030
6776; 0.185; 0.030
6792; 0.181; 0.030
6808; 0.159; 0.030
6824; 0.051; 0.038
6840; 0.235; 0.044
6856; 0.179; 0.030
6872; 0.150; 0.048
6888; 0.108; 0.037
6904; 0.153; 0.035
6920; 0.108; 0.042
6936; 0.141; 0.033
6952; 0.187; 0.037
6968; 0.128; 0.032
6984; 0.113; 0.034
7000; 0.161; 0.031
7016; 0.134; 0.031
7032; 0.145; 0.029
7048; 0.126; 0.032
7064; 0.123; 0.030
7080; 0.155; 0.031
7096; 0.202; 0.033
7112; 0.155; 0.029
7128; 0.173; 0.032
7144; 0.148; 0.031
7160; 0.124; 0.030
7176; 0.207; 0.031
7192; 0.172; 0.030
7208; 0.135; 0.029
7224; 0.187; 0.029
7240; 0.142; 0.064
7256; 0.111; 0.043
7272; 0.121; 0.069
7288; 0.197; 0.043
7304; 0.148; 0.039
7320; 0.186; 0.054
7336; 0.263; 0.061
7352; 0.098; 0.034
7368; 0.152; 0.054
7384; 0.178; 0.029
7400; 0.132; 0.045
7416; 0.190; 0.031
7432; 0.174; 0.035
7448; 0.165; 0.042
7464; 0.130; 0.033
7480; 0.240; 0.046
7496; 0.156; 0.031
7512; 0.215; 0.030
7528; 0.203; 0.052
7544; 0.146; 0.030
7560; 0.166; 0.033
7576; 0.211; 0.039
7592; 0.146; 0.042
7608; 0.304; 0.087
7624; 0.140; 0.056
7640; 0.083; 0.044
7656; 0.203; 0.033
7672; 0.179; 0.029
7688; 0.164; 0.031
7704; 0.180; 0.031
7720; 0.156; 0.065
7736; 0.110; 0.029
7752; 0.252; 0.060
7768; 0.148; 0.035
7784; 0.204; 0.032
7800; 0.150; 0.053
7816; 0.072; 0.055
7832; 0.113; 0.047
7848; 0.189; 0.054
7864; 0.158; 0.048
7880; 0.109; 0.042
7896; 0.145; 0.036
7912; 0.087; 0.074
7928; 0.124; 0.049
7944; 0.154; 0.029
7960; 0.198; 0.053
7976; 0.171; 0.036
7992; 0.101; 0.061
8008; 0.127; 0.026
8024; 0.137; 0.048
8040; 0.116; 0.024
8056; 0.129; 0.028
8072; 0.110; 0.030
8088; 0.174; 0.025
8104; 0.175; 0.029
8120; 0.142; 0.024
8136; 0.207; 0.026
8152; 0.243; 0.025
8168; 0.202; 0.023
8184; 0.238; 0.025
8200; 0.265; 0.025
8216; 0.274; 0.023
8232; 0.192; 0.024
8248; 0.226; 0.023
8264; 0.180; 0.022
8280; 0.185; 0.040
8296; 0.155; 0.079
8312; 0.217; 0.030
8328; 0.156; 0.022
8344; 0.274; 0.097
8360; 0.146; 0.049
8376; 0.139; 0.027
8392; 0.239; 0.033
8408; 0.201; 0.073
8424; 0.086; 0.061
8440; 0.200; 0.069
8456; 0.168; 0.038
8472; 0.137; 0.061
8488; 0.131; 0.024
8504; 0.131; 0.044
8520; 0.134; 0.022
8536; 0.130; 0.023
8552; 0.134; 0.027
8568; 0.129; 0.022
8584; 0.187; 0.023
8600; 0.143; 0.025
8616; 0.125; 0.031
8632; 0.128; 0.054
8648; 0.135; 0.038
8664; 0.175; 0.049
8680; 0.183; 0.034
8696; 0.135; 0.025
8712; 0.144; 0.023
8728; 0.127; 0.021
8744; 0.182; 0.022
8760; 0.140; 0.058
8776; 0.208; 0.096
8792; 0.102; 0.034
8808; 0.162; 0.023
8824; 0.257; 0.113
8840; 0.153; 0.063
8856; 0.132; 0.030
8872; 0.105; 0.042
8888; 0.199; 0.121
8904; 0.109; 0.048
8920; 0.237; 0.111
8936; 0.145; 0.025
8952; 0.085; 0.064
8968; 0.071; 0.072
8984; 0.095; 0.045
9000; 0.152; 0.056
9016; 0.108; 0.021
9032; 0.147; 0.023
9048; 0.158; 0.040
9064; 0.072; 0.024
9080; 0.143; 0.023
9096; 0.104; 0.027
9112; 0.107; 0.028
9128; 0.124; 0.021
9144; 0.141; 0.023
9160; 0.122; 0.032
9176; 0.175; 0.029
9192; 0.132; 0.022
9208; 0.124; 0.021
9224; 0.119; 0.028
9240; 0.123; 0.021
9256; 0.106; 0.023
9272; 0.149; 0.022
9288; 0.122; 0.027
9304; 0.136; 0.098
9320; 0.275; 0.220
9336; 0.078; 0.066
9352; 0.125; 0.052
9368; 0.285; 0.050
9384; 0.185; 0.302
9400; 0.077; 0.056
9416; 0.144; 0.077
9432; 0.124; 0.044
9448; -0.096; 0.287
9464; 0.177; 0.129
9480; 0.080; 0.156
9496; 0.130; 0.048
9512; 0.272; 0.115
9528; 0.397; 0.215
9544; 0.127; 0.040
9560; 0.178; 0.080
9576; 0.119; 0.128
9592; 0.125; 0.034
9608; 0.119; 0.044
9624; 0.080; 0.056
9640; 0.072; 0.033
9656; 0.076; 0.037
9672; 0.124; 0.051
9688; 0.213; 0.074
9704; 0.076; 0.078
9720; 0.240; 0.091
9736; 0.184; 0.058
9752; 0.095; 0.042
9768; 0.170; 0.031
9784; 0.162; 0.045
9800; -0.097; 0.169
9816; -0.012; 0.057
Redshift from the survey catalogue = 1.93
